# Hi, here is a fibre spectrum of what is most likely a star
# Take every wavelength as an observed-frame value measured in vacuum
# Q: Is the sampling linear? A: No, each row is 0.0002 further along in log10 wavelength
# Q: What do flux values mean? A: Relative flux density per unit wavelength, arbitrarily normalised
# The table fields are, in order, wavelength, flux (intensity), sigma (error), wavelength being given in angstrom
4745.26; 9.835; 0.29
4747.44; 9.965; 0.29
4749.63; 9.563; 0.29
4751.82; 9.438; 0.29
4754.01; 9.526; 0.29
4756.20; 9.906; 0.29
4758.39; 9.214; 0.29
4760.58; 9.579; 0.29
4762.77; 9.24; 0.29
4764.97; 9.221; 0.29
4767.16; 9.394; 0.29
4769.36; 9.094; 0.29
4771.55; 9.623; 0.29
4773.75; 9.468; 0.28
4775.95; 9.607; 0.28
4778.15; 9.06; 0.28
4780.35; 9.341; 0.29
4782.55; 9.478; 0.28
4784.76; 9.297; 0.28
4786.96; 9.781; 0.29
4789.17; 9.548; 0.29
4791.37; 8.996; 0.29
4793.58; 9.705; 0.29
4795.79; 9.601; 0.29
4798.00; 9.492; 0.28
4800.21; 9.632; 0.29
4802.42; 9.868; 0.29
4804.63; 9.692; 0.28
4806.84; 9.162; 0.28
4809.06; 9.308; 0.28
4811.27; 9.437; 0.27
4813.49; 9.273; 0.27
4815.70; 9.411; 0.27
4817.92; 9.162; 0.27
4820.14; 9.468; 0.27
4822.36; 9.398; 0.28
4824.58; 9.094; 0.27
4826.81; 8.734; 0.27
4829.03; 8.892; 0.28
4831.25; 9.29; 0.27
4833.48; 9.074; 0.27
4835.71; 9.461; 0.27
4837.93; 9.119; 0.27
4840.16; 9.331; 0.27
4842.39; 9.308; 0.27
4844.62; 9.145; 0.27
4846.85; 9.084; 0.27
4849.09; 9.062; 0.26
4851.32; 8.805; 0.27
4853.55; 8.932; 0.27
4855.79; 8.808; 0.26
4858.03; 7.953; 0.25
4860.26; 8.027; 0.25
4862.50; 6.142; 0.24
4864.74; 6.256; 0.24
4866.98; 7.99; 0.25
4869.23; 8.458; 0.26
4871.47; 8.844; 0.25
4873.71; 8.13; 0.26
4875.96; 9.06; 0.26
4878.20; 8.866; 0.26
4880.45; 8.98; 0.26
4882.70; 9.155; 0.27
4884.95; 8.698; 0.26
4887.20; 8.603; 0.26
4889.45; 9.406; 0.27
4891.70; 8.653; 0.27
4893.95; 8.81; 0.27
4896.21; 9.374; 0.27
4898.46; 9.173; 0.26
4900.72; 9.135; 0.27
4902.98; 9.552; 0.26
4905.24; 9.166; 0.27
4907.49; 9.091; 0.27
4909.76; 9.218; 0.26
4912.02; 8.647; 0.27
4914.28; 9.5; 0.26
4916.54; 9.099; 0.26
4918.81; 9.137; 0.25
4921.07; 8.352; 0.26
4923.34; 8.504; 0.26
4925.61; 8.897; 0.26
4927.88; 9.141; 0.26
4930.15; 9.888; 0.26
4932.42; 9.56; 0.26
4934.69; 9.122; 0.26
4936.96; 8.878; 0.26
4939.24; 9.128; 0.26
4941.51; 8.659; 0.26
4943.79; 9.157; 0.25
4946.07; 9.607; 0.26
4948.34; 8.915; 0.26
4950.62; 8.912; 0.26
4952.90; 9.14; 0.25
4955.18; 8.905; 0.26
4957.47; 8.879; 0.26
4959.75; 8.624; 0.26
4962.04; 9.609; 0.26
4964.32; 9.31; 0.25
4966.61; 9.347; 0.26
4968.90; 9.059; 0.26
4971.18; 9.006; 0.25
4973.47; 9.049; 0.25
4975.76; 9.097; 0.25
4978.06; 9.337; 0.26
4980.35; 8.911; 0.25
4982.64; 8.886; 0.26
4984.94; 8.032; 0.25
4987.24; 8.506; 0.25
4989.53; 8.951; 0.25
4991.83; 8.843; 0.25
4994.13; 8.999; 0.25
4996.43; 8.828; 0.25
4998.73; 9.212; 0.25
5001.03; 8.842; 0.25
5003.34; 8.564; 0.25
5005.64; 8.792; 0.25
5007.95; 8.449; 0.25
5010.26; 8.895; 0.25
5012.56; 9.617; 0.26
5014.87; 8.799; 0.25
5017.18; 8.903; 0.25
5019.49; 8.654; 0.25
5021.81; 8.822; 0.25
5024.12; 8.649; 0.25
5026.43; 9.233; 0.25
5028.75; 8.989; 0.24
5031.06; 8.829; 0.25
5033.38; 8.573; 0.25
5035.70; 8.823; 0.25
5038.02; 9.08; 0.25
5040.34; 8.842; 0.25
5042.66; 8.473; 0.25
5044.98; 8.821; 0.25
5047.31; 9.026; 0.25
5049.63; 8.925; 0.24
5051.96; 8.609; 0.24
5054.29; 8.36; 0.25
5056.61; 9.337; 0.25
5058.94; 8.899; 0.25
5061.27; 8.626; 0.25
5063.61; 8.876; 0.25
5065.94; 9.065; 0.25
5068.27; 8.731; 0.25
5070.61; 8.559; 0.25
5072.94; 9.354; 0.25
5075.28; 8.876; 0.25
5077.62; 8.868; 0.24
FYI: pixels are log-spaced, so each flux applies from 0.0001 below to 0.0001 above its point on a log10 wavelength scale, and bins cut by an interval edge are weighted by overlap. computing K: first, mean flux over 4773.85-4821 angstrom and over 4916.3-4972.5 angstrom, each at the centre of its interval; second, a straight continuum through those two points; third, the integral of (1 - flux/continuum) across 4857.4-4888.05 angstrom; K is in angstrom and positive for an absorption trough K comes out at 3.39 angstrom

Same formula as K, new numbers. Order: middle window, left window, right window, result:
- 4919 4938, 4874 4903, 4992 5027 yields -0.2 angstrom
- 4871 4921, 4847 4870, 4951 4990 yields -3.7 angstrom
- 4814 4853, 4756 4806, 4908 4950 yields 0.7 angstrom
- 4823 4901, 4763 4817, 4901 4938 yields 4.4 angstrom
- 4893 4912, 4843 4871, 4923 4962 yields -1.0 angstrom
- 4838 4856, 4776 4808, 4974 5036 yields 0.5 angstrom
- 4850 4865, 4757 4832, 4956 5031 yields 2.1 angstrom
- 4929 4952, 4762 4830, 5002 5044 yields -0.4 angstrom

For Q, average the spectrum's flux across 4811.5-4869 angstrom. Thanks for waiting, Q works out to 8.77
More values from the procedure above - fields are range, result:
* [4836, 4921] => 8.78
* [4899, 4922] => 9.1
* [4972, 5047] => 8.85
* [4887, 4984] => 9.08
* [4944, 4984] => 9.09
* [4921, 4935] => 9.12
